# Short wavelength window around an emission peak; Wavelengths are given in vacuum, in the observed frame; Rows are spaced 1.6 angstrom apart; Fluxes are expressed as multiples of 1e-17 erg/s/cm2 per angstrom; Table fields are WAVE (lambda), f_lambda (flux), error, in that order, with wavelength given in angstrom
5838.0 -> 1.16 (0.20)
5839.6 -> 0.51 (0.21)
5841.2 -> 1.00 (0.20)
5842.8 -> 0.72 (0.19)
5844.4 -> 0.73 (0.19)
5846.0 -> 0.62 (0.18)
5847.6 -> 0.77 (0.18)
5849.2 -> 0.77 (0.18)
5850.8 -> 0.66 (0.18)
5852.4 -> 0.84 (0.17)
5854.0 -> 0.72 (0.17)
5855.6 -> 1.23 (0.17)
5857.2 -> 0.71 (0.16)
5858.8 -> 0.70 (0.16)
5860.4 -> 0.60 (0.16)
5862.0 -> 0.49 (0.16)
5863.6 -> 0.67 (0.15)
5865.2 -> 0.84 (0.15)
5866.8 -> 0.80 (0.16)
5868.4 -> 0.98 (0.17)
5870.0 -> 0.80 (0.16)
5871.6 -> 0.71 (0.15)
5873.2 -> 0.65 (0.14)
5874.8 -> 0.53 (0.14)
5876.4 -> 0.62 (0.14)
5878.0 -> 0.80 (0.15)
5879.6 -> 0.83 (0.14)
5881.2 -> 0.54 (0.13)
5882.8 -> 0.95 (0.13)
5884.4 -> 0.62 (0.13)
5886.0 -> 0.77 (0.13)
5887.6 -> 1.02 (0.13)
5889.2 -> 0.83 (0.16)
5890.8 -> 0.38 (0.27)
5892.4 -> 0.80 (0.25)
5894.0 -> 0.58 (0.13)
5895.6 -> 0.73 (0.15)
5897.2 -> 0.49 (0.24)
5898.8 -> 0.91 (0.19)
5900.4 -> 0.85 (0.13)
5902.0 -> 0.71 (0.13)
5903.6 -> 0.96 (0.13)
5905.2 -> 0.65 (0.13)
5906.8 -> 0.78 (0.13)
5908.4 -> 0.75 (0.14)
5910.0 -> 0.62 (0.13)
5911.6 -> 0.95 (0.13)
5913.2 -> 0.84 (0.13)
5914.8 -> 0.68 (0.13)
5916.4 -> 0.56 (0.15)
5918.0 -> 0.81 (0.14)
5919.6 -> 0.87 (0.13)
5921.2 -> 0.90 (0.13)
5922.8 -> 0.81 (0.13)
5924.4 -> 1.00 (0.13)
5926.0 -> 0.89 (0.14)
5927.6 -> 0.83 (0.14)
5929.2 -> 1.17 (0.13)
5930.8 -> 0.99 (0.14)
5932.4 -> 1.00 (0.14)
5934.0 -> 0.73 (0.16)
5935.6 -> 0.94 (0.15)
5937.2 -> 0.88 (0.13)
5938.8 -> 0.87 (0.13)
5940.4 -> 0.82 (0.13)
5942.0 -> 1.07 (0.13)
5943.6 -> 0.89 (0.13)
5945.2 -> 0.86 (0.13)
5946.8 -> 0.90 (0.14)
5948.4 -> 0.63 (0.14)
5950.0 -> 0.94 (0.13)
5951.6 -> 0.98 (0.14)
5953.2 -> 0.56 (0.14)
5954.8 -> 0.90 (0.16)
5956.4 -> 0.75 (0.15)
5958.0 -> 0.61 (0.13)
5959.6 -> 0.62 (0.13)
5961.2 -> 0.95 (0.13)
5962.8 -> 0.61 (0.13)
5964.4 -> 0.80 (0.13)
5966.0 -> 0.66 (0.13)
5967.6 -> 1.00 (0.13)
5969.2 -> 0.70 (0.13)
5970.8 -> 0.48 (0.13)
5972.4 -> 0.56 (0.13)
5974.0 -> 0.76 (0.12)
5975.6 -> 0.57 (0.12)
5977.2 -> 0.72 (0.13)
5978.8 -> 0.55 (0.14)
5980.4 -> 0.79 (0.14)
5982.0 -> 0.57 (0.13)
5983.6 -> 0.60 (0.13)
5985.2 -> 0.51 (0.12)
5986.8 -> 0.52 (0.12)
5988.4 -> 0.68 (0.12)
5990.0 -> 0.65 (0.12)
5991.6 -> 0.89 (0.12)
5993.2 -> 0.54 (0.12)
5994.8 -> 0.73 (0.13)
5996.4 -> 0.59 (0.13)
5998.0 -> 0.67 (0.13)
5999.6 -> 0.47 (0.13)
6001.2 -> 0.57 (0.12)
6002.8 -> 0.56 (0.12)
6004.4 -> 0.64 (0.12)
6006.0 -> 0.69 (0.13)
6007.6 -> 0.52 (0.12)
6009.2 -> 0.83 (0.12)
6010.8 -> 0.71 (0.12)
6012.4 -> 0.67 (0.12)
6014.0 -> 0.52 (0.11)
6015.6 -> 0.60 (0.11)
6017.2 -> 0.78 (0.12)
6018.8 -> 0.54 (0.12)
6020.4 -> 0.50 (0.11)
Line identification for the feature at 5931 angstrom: C III] 1909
